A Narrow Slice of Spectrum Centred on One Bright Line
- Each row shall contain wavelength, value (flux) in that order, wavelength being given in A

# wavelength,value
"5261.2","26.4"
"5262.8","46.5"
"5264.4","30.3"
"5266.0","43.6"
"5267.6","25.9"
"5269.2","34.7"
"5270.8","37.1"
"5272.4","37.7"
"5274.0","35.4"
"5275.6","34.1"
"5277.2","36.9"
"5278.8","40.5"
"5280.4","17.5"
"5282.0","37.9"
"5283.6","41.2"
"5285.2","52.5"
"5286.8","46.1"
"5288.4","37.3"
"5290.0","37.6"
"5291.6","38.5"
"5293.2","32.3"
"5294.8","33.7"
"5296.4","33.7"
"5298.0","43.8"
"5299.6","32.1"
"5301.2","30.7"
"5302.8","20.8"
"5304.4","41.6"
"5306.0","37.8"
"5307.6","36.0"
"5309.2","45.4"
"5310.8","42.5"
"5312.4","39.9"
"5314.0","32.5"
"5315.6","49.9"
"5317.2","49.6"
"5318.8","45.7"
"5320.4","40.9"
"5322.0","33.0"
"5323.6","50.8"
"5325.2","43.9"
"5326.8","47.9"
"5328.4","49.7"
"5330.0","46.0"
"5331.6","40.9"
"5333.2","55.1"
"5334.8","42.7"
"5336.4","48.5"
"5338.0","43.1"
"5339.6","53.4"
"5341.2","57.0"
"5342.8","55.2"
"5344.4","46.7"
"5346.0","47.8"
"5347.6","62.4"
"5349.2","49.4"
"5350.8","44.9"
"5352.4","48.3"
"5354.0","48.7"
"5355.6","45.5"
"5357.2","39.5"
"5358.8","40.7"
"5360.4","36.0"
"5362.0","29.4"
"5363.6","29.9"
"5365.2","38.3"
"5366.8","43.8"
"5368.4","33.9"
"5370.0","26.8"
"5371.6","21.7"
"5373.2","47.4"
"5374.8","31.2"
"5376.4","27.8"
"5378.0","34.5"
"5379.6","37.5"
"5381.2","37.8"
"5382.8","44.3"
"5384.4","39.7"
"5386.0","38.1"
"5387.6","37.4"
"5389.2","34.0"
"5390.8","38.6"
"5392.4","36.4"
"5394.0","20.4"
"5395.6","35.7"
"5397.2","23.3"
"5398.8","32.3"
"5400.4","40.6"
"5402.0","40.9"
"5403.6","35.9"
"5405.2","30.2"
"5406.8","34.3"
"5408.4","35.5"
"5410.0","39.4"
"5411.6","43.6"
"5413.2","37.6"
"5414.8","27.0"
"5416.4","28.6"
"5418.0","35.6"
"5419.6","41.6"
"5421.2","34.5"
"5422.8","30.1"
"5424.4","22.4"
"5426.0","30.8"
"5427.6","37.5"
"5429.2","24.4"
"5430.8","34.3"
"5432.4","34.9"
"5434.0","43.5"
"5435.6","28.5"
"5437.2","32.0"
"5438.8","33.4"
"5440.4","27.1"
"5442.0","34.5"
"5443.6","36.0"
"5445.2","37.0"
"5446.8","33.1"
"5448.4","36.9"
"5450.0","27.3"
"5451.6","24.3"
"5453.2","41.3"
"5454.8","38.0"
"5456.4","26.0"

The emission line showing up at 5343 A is Mg II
